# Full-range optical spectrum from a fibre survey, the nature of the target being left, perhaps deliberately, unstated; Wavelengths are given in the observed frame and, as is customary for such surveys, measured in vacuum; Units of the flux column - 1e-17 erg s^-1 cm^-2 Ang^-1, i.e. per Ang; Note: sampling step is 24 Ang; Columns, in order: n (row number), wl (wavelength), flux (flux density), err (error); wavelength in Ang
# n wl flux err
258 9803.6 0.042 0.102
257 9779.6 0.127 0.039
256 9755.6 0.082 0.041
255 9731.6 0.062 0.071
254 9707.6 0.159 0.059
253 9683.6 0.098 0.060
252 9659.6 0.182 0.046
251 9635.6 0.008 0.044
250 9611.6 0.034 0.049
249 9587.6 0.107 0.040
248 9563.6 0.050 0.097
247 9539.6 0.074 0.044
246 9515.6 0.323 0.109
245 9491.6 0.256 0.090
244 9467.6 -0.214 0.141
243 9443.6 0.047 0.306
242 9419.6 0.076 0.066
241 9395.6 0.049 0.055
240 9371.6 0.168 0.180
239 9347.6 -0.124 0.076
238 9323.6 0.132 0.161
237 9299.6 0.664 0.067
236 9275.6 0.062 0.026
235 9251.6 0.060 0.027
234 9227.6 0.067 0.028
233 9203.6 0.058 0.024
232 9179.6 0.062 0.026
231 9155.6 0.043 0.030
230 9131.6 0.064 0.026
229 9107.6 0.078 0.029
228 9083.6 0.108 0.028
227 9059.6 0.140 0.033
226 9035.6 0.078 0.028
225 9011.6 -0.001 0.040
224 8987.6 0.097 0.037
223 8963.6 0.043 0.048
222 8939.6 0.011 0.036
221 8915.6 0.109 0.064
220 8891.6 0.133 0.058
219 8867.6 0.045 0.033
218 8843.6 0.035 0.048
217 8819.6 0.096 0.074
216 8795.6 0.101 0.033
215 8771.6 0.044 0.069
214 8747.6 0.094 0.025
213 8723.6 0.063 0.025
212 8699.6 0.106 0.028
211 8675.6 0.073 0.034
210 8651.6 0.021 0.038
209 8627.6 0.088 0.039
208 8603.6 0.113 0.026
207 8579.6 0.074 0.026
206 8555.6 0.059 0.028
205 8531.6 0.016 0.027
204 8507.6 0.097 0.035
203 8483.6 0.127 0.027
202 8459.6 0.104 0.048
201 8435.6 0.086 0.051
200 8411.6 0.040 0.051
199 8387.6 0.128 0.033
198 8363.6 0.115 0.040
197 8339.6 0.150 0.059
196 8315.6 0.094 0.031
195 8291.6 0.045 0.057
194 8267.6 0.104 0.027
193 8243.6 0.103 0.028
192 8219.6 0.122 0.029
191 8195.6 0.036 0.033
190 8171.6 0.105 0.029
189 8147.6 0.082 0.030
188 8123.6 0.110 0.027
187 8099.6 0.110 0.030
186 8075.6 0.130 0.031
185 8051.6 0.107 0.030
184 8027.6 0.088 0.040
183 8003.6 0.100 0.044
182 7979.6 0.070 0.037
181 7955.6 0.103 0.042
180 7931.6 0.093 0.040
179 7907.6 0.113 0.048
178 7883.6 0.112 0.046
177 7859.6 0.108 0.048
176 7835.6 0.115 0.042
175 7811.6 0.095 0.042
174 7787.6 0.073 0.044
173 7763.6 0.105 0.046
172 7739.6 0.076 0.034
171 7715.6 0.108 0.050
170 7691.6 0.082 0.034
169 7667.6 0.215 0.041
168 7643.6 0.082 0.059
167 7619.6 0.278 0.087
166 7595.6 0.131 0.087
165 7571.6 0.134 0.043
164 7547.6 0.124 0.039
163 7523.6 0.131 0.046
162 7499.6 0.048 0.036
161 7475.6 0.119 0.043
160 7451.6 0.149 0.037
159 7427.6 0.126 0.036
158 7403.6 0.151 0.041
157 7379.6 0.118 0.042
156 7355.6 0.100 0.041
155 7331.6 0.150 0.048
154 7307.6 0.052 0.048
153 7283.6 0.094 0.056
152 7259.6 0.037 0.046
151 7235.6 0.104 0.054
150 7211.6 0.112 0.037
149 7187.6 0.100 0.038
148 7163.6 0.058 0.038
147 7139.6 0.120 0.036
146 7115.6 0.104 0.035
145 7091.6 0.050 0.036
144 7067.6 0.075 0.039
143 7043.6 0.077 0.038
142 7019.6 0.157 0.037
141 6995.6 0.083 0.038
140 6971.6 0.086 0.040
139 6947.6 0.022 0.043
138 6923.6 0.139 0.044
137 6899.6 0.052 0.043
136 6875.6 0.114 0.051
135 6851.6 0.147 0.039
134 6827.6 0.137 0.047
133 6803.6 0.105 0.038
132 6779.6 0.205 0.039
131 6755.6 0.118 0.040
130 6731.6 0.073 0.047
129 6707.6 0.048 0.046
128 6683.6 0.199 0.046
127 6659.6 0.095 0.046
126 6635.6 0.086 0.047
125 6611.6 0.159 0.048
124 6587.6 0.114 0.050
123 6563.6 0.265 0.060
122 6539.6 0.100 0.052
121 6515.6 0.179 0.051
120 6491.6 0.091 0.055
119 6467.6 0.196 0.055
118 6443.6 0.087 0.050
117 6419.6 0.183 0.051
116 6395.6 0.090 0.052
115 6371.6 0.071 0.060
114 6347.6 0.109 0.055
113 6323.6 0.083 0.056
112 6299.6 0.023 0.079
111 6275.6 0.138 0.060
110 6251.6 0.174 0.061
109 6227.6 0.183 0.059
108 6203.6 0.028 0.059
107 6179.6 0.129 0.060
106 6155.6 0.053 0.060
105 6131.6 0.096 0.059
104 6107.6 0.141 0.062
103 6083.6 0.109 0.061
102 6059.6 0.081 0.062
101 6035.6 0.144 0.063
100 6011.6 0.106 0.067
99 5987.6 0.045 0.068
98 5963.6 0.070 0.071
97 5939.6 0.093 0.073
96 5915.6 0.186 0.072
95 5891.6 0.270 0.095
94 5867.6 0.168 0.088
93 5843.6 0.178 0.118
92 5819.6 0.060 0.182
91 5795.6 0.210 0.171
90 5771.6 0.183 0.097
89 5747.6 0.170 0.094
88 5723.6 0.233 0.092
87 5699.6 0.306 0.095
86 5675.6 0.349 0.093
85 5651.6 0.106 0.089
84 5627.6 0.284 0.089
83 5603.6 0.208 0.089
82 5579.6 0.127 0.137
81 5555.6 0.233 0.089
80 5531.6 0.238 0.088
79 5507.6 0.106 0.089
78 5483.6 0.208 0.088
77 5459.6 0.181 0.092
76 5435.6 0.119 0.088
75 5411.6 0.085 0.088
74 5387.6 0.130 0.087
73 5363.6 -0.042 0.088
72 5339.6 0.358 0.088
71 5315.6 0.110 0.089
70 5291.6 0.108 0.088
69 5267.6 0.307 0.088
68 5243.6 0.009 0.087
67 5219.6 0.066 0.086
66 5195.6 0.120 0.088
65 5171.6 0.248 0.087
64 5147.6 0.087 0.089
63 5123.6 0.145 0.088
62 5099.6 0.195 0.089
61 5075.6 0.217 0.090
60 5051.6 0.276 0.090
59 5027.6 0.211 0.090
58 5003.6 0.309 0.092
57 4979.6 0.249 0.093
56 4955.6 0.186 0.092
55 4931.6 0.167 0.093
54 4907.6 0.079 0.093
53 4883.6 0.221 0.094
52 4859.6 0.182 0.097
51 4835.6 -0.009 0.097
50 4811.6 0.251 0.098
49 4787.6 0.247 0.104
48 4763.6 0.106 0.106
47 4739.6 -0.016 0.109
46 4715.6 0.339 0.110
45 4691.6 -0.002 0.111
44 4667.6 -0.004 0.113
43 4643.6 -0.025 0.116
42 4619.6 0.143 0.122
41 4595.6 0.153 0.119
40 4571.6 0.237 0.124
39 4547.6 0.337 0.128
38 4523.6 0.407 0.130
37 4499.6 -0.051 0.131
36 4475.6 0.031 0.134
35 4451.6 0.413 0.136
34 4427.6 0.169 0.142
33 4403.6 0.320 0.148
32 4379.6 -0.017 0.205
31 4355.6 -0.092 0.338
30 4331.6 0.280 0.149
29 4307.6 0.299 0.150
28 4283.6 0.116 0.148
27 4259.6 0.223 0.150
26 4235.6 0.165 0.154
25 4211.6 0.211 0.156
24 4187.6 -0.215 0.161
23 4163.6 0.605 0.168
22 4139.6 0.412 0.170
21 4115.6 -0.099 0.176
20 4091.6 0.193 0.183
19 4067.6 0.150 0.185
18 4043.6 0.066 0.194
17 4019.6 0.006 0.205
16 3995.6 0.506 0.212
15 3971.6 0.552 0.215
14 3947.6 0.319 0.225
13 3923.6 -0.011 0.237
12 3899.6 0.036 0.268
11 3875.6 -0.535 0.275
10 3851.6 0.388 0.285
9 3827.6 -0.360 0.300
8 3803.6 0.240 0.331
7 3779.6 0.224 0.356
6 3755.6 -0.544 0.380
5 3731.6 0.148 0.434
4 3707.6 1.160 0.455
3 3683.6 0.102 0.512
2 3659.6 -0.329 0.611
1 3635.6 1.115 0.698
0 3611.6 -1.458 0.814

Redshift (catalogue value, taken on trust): 1.49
